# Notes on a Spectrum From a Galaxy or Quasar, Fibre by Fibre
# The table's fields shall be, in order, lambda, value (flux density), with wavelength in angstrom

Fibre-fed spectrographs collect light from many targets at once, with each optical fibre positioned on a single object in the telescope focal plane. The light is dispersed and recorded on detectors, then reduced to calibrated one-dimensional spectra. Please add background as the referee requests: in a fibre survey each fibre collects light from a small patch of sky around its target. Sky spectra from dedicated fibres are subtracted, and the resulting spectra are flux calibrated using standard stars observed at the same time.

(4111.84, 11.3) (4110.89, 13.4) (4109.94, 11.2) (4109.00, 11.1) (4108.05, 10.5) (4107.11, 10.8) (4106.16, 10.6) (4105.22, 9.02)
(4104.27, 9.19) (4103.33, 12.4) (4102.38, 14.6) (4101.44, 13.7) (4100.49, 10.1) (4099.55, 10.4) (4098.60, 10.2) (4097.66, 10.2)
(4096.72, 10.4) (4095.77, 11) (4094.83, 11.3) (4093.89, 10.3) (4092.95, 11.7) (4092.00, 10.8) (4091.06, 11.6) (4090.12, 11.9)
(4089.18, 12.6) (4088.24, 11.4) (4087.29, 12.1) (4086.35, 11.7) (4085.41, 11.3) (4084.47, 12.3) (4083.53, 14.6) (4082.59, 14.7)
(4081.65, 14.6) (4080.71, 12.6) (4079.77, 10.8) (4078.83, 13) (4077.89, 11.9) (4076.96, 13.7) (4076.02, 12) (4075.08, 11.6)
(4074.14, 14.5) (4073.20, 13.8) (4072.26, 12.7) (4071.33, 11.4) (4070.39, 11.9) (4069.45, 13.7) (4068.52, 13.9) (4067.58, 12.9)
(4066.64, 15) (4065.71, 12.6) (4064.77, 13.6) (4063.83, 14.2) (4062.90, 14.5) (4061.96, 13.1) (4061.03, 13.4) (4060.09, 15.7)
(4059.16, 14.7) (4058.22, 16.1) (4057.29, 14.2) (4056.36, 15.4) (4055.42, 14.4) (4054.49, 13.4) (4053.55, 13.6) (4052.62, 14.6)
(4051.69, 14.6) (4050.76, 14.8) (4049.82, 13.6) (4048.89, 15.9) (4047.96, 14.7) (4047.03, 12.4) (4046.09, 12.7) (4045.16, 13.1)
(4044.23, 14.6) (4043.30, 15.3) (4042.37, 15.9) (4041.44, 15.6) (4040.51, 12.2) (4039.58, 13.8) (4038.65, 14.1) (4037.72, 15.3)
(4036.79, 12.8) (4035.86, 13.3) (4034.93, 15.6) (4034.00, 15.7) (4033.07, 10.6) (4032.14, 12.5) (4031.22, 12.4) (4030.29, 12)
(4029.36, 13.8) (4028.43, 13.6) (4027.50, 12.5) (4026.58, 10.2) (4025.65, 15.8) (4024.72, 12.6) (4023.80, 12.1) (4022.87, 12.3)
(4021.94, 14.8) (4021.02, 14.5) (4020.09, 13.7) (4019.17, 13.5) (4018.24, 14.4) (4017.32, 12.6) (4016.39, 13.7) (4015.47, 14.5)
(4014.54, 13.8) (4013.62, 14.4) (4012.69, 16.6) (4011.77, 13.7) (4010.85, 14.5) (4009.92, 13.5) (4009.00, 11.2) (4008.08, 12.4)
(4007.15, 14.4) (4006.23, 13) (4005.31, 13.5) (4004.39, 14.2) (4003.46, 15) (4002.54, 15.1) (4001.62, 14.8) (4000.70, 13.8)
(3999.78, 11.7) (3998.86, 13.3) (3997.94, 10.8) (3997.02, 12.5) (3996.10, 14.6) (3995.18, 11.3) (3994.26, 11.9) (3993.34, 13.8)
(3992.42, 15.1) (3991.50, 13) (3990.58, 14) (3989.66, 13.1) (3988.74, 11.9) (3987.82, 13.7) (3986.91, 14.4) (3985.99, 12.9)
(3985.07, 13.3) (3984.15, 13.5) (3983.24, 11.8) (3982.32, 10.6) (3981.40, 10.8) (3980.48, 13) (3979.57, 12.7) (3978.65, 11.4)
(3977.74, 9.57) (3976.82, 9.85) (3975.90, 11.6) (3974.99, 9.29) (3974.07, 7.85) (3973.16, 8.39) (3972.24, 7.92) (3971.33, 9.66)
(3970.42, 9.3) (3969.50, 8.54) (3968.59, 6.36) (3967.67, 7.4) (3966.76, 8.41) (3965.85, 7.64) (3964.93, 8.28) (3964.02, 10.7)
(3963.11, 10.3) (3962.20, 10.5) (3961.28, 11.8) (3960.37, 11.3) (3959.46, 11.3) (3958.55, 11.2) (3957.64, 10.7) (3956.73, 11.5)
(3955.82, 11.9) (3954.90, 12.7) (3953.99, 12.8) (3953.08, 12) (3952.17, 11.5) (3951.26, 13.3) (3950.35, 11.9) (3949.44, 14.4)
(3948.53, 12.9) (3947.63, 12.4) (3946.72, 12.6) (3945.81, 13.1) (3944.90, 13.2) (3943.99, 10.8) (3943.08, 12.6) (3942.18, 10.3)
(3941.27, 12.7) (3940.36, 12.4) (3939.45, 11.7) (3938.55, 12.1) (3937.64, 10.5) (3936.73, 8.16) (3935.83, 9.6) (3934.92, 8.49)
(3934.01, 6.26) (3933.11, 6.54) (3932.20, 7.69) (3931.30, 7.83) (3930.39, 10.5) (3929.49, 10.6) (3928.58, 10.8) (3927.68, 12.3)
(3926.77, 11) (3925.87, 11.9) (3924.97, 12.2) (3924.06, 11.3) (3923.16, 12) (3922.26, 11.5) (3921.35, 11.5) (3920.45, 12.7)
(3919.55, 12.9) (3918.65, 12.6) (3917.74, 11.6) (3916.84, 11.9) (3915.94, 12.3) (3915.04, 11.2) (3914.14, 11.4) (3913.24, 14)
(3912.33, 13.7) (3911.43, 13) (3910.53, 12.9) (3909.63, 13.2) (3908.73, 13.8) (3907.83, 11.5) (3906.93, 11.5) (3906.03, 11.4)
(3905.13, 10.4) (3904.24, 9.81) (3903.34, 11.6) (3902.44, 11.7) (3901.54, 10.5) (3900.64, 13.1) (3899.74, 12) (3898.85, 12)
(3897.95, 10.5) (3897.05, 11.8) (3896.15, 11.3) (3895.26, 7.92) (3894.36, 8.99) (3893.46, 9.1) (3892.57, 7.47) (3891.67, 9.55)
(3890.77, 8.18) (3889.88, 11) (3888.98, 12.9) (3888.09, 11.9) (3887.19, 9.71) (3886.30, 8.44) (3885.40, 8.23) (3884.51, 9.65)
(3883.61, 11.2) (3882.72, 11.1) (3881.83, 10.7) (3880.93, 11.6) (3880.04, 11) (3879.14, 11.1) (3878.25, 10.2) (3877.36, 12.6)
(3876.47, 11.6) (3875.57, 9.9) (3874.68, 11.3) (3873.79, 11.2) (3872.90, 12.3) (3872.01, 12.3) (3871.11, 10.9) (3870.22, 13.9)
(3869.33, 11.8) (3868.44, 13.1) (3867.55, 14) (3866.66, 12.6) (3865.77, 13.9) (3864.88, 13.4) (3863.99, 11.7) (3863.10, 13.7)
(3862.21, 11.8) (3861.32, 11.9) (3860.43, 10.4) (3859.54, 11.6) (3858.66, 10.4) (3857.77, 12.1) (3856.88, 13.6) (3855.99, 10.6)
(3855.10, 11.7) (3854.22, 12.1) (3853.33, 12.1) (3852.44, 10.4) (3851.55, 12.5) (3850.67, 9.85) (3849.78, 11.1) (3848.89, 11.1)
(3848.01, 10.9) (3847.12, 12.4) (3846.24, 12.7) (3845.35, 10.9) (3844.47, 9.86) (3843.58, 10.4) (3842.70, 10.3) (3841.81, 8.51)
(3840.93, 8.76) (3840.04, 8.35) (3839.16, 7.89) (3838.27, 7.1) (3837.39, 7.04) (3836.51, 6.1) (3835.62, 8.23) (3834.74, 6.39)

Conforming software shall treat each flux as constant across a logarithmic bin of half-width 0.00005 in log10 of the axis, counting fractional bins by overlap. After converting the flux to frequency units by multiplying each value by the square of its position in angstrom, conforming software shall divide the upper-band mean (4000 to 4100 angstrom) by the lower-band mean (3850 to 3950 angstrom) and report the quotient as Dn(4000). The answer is 1.3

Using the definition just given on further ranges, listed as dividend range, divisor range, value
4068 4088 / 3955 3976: 1.40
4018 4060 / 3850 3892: 1.32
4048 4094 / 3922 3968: 1.29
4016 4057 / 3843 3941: 1.32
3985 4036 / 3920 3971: 1.28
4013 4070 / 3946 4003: 1.24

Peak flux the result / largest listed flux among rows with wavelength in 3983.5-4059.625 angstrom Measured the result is 16.6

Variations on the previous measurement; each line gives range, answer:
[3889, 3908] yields 13.1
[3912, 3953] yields 14.4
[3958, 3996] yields 15.1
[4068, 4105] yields 14.7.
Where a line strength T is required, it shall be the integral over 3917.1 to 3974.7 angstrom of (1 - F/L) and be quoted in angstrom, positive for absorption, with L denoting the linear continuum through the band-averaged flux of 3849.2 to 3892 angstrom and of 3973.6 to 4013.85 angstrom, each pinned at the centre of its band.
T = 7.1 angstrom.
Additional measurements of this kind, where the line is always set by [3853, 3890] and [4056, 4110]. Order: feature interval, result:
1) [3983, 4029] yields -4.94 angstrom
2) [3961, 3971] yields 2.50 angstrom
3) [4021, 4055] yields -4.00 angstrom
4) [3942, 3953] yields -0.51 angstrom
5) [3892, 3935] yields 2.42 angstrom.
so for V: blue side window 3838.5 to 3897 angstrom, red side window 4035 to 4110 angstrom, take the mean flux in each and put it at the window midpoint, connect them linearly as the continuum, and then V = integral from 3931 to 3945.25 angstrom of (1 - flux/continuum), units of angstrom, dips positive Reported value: 2.0 angstrom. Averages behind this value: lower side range 11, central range 10.1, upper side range 12.9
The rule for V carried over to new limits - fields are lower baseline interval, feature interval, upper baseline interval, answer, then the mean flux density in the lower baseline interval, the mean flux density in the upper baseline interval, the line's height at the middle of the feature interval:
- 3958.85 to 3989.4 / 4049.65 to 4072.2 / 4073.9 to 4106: -4.77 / 10.5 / 11.9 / 11.5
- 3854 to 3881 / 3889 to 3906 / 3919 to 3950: 1.61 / 12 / 11.1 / 11.6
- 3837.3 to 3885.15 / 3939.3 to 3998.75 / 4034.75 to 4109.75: 3.10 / 11.2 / 12.9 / 12.1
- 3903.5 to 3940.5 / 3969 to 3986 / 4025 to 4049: 2.51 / 11.2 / 13.7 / 12.4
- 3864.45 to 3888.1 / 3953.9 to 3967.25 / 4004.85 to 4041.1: 2.06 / 11.5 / 13.5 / 12.6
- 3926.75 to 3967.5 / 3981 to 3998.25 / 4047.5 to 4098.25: -1.75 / 10.9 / 13.1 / 11.6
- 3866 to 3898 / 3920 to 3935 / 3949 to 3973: 0.44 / 10.9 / 10.5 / 10.7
